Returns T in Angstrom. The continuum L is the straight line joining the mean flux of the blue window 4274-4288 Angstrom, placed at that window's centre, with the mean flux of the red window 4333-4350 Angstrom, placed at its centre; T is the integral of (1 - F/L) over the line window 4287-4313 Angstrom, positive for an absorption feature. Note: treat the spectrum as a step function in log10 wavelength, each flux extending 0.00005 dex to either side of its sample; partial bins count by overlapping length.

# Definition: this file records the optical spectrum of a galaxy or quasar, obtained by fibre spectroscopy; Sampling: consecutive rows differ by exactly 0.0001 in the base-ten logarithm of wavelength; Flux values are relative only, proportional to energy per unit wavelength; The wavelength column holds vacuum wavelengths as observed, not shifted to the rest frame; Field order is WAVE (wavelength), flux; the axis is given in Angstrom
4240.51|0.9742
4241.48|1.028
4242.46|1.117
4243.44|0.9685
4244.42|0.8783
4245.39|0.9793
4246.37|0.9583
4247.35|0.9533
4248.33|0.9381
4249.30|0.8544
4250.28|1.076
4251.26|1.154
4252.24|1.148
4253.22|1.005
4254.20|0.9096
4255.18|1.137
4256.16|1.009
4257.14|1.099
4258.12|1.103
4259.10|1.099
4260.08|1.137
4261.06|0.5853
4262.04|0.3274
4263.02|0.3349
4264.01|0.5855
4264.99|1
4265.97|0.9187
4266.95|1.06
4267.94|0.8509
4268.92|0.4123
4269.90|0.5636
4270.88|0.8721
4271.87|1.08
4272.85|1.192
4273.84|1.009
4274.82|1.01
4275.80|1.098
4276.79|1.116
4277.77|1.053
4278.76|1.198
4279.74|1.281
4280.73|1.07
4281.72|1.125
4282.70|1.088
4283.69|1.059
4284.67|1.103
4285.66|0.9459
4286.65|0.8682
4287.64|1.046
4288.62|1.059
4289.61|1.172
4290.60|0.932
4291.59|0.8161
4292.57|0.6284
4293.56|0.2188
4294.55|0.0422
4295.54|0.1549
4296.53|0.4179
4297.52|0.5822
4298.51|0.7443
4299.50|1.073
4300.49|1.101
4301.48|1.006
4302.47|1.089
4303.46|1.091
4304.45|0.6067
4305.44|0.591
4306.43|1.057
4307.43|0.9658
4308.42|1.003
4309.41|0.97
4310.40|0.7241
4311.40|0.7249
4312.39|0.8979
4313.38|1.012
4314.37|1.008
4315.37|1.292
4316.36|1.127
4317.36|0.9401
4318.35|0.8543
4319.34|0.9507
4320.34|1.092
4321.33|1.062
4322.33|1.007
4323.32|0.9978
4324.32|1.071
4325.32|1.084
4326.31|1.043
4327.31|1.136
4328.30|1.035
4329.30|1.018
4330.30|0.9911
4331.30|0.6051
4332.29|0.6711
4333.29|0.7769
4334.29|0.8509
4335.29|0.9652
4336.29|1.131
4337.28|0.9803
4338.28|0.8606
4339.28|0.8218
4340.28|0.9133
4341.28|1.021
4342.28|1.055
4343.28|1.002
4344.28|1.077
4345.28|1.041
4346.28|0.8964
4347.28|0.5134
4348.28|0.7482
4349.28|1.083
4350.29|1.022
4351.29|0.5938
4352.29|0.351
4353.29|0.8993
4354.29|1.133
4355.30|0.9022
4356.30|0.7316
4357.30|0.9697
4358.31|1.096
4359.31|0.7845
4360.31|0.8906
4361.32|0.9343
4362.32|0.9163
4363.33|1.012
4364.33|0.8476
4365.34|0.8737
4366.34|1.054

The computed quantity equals 5.80 Angstrom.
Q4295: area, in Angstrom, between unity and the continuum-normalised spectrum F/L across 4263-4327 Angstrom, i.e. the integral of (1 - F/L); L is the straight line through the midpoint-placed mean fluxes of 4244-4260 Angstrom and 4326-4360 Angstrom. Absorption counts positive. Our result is 3.3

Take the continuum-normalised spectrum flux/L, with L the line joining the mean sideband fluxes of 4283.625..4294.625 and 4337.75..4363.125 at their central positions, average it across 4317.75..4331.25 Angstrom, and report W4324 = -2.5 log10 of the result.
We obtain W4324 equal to -0.16 mag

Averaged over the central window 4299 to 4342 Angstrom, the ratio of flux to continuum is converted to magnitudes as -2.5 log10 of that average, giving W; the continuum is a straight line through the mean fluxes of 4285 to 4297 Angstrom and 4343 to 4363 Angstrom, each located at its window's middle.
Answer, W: -0.22 mag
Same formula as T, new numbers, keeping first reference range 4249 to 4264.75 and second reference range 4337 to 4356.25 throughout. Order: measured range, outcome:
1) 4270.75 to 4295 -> -1.7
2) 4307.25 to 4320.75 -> -1.1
